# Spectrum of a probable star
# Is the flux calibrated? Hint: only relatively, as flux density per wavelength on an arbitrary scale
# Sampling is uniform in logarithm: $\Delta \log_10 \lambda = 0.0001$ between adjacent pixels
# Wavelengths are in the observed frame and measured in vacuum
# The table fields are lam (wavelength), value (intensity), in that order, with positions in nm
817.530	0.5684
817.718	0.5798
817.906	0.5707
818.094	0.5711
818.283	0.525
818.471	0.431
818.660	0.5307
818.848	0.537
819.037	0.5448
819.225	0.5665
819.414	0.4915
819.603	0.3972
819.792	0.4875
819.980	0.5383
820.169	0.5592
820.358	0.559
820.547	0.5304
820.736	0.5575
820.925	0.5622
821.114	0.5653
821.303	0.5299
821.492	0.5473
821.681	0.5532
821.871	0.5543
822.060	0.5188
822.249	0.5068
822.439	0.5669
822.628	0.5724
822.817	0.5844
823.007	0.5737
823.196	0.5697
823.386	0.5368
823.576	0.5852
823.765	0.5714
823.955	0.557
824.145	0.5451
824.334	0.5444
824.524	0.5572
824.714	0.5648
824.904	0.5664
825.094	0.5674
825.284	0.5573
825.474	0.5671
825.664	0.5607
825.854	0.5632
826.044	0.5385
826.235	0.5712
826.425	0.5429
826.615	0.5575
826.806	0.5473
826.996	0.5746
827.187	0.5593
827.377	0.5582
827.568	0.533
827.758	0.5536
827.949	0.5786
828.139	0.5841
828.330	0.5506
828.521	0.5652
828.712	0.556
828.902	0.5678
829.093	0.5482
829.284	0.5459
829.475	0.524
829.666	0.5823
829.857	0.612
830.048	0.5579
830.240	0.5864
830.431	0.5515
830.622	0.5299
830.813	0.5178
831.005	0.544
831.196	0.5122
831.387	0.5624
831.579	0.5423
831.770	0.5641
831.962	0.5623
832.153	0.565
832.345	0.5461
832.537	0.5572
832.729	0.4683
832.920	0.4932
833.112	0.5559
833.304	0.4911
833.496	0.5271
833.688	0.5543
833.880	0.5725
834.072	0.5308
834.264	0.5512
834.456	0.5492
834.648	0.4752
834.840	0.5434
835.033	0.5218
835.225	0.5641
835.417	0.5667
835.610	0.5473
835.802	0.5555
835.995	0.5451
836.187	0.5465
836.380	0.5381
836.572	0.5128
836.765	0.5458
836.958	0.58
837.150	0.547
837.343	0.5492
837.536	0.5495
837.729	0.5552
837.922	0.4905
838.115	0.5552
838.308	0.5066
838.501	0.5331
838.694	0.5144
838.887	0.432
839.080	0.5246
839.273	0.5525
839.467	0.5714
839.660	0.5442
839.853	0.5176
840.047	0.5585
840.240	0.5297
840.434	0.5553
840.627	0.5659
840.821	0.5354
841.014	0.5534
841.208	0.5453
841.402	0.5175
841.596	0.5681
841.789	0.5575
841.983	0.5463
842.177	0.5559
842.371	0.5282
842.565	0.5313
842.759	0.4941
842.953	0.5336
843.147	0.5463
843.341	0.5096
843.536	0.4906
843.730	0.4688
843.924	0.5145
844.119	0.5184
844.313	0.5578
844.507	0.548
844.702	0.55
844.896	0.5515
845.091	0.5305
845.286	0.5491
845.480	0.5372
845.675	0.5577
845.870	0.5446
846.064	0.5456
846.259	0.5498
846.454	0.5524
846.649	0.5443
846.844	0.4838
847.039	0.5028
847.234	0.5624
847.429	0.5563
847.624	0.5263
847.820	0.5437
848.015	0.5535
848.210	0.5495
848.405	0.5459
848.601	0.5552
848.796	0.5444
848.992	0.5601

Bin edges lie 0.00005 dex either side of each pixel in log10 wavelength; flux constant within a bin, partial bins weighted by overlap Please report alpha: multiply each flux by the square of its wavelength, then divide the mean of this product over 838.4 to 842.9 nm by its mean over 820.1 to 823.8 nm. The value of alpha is 1.01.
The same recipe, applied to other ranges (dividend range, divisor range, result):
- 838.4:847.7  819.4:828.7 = 1.02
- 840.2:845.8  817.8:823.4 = 1.05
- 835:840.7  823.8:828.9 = 0.99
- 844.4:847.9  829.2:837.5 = 1.02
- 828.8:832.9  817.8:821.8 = 1.06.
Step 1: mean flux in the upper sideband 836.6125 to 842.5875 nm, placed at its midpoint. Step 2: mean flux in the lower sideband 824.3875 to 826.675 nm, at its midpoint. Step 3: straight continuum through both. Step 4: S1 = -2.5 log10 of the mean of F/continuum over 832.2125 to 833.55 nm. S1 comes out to 0.06 mag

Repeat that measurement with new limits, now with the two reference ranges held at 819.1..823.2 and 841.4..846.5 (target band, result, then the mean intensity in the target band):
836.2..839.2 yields 0.01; 0.53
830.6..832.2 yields -0.01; 0.545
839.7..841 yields -0.02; 0.545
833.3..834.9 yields 0.00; 0.535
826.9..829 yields -0.05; 0.562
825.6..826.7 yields -0.03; 0.556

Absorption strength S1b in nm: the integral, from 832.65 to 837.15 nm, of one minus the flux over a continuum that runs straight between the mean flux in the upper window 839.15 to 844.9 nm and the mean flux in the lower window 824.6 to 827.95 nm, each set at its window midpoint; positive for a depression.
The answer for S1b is 0.080 nm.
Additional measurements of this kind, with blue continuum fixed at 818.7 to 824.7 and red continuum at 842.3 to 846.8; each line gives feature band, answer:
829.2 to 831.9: -0.06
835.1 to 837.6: -0.06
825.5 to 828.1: -0.08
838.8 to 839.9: 0.02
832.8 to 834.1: 0.02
